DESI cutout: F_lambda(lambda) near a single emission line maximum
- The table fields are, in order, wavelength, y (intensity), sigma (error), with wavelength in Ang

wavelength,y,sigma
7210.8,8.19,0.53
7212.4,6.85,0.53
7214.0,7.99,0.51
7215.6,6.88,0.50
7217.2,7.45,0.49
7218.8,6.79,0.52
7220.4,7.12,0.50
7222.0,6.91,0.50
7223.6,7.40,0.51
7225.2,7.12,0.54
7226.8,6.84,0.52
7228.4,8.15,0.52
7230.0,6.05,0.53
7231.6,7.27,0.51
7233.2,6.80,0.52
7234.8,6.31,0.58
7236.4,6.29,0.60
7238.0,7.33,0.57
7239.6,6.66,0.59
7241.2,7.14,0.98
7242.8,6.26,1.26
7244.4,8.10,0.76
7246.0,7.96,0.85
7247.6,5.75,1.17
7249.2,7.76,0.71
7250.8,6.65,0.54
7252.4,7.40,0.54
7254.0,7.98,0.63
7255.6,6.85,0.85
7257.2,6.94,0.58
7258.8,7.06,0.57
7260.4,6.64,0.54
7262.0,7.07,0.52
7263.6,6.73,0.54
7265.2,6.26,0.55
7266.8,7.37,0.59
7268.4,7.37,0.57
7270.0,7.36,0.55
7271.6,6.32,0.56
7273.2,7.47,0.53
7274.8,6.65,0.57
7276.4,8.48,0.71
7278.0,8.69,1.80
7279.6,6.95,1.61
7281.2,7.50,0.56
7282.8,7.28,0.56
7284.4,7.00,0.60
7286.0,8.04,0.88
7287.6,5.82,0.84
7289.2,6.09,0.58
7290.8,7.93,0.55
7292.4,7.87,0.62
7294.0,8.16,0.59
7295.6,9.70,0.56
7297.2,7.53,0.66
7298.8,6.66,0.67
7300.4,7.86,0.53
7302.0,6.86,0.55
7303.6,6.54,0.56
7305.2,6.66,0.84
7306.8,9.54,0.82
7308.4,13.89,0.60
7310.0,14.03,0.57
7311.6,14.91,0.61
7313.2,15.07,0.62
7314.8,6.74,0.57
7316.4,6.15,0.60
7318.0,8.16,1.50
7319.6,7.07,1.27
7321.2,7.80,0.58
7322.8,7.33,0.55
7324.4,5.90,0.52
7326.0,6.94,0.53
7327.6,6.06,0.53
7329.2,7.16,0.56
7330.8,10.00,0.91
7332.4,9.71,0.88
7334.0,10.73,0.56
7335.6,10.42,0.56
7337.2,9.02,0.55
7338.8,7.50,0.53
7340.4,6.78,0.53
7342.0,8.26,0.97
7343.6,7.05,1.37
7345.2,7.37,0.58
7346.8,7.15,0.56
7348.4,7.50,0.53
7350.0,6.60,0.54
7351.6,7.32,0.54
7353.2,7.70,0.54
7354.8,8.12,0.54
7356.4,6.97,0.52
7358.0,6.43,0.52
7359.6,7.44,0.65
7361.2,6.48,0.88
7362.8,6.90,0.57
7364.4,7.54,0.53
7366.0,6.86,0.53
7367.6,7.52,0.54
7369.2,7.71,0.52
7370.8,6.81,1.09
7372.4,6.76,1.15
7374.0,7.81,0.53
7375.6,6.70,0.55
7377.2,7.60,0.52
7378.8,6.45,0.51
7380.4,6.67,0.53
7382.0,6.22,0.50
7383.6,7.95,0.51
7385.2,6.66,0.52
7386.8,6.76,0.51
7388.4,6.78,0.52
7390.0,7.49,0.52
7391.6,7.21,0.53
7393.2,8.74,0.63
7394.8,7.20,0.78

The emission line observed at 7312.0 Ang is Halpha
